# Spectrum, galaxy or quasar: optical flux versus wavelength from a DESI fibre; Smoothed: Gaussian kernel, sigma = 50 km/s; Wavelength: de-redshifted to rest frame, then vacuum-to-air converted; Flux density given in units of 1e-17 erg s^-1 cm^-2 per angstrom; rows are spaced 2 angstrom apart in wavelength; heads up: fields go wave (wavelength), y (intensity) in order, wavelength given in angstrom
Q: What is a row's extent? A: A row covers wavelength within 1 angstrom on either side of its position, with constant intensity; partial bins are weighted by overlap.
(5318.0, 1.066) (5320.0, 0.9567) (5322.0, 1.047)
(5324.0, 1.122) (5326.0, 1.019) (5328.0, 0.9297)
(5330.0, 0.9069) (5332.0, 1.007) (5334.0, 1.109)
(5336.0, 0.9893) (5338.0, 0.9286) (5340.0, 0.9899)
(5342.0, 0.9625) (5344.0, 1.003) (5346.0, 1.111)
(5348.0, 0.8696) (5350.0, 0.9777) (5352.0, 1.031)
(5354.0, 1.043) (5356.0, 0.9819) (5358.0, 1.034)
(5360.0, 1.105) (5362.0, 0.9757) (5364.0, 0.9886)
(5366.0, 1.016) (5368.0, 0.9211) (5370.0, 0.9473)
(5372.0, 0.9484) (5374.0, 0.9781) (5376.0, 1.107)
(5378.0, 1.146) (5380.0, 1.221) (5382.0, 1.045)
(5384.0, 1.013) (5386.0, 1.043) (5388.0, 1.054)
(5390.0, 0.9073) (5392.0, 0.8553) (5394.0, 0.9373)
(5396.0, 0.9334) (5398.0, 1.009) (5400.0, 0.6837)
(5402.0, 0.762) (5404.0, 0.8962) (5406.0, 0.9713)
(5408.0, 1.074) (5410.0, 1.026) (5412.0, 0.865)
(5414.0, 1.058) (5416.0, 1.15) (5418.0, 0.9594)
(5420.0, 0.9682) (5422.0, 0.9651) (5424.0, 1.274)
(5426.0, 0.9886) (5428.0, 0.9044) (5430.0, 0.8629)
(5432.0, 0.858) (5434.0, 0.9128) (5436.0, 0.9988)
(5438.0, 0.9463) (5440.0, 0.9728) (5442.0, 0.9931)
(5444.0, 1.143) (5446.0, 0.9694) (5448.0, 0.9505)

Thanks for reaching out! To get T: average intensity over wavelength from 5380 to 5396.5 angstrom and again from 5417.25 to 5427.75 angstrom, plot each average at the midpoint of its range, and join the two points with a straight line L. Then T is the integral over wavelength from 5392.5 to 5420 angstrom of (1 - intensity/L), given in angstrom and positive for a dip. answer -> 1.7 angstrom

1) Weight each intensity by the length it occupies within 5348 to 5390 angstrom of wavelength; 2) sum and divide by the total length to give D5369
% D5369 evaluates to 1.02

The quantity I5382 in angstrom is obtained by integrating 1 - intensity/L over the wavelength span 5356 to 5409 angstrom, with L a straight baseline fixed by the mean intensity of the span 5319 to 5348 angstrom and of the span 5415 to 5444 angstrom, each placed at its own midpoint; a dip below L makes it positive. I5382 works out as 0.58 angstrom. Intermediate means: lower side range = 1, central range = 0.984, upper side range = 0.988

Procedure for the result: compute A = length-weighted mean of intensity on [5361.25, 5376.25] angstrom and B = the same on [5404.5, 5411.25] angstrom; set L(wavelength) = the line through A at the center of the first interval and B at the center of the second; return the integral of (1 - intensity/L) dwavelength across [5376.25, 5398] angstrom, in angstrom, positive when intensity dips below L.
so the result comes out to -0.6 angstrom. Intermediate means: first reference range 0.979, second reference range 1.01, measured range 1.02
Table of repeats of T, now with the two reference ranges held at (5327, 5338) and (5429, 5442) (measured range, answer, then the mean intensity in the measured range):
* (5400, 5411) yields 0.3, 0.922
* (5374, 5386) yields -1.6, 1.09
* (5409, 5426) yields -1.6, 1.03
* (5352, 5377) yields -1.0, 1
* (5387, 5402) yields 0.8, 0.901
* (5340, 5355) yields -0.4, 0.999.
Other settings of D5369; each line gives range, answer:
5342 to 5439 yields 0.986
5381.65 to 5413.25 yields 0.941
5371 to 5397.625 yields 1.01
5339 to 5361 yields 1.01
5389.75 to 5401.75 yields 0.879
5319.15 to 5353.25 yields 0.998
